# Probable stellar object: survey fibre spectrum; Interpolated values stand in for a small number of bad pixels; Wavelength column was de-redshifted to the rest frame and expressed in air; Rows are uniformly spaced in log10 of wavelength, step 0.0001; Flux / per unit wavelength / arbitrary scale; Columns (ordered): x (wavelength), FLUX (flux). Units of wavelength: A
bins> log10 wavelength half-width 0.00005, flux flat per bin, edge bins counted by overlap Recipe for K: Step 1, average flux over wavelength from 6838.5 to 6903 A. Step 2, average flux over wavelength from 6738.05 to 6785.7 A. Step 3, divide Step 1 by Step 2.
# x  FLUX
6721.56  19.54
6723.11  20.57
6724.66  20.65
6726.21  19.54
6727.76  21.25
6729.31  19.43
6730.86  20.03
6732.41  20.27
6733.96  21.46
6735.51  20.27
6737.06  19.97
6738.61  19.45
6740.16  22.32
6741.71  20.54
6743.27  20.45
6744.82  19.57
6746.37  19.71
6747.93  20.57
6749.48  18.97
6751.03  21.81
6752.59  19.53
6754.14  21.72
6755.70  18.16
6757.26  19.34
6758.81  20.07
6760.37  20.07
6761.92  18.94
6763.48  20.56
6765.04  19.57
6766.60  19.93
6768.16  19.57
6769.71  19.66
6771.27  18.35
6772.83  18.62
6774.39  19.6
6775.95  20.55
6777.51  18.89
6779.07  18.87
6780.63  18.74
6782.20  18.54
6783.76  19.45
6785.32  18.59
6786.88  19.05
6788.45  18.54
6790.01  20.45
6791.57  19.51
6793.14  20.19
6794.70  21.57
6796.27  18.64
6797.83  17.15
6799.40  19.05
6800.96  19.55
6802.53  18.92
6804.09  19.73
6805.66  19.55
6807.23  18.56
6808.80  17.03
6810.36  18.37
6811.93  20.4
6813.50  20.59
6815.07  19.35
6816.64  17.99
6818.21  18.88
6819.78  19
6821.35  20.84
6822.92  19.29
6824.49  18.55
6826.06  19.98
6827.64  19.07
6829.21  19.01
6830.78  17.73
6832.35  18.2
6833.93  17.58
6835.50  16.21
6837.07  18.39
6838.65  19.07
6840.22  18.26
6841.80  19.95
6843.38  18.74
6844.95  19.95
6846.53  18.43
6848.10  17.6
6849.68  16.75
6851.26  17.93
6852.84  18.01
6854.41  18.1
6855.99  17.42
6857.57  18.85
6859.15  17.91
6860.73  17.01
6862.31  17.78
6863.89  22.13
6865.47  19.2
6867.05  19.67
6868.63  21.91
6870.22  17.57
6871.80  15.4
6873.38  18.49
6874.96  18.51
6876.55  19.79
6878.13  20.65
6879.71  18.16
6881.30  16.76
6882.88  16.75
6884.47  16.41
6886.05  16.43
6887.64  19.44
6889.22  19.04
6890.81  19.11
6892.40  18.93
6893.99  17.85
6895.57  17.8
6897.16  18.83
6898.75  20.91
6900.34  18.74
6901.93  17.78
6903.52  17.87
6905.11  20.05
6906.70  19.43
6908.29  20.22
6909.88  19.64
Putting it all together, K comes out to 0.94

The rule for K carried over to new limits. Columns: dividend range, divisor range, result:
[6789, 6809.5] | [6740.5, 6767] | 0.96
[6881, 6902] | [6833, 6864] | 1.00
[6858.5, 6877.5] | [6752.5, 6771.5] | 0.95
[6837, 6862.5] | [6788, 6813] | 0.95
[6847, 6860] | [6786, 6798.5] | 0.92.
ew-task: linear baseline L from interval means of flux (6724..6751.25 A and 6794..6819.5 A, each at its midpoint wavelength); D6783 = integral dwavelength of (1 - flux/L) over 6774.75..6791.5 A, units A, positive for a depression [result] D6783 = 0.3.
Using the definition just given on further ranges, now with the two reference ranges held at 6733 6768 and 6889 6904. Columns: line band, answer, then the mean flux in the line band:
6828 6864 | 1.8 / 18.2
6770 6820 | 1.4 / 19.1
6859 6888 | 0.8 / 18.4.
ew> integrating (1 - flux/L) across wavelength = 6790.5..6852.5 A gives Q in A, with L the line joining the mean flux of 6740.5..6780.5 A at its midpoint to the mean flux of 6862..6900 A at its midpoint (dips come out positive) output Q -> 1.1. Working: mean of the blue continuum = 19.8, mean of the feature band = 18.9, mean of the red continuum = 18.7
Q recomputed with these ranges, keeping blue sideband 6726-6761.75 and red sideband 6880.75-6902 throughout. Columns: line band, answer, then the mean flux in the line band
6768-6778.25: 0.3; 19.3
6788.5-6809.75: 0.3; 19.2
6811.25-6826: -0.2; 19.5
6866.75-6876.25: -0.1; 18.6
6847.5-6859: 0.6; 17.8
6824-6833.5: 0.2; 18.7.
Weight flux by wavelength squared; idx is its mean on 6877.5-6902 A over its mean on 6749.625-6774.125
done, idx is 0.97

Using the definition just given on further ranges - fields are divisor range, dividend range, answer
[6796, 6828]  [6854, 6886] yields 0.98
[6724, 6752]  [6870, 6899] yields 0.94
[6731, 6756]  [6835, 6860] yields 0.93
